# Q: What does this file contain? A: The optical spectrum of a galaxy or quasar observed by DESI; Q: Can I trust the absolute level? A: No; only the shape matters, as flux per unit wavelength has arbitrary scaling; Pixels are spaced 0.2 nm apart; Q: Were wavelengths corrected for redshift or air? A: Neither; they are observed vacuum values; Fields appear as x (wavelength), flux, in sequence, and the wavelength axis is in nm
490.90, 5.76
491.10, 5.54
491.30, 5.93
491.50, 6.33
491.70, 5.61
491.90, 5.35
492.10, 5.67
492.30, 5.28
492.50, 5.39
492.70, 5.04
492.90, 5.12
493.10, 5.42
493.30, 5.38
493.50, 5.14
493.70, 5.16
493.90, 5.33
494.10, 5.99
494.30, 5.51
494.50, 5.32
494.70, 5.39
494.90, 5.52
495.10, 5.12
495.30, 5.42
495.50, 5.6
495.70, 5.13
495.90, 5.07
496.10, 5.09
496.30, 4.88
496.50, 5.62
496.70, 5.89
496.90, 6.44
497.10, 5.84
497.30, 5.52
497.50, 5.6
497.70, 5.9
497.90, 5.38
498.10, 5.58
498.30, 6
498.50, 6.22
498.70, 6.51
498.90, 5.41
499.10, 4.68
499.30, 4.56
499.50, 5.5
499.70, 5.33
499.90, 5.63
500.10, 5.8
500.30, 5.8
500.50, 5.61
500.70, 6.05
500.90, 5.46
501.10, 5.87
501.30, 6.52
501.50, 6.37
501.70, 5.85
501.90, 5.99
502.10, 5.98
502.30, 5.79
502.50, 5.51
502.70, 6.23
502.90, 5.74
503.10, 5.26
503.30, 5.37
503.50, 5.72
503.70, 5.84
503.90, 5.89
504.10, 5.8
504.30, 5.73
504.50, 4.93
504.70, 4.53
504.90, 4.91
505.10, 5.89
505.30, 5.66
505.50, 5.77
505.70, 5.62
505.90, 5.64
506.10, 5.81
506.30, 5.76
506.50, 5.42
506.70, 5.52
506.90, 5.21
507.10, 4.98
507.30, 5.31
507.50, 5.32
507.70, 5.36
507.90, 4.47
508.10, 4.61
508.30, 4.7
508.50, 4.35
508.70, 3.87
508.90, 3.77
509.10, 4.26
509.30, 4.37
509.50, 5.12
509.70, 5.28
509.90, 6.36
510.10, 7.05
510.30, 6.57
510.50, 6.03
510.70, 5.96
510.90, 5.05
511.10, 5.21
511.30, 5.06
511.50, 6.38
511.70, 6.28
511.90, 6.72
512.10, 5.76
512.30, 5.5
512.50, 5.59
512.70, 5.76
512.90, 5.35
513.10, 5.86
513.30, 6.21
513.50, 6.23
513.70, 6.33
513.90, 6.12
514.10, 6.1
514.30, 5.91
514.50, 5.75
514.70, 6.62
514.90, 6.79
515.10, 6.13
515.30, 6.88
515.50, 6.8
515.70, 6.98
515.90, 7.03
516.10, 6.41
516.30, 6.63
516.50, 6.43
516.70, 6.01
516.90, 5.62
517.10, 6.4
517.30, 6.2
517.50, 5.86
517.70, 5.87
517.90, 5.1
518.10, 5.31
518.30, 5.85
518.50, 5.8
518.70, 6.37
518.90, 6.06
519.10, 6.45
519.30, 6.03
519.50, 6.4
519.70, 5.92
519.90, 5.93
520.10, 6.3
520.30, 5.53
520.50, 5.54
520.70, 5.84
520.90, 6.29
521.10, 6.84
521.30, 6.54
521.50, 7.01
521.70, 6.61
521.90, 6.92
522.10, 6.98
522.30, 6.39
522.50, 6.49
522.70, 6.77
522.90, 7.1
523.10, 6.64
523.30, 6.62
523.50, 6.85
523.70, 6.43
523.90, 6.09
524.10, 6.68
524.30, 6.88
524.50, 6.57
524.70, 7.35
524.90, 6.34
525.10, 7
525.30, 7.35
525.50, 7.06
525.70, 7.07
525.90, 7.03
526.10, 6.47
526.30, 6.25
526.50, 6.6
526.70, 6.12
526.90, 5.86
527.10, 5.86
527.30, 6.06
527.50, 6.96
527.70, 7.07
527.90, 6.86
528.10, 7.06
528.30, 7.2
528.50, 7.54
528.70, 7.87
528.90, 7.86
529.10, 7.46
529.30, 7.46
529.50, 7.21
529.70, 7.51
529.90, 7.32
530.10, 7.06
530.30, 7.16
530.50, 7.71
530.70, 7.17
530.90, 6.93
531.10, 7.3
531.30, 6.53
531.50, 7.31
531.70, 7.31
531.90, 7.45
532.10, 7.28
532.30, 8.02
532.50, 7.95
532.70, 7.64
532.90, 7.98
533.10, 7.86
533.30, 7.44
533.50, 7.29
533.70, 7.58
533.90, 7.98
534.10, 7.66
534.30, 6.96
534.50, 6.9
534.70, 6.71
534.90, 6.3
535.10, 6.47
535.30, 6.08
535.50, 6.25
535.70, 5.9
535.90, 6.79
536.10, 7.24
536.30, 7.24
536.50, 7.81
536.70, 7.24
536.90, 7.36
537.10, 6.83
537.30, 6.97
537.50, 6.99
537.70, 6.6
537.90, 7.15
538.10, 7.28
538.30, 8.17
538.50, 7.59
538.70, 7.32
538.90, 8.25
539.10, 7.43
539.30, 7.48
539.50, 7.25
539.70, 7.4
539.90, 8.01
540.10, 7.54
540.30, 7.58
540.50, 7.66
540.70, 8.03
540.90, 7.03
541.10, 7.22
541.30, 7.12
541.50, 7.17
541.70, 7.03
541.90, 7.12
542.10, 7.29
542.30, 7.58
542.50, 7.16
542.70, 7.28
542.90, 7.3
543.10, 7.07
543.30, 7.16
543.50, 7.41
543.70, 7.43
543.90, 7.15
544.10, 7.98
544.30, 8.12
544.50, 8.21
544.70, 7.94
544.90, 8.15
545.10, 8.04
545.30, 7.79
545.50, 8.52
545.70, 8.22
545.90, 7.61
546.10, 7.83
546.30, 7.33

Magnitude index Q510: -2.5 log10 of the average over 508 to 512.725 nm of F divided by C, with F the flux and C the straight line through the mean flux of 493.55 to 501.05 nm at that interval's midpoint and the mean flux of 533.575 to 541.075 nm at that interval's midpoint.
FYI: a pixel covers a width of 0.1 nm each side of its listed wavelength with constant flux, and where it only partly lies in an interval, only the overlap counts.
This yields 0.13 mag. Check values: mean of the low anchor 5.54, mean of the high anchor 7.22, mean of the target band 5.39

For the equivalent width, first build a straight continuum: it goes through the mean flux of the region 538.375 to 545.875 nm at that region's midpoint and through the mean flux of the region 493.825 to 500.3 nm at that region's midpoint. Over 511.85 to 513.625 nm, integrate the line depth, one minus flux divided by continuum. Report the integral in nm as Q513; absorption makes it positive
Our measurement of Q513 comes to 0.11 nm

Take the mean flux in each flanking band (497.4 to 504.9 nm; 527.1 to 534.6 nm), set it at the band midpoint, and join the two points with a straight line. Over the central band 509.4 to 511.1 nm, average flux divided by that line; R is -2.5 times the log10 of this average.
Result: 0.052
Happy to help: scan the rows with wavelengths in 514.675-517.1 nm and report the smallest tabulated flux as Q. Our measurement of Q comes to 5.62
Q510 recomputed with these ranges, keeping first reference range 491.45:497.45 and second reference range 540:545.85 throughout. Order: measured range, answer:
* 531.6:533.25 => -0.084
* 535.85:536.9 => -0.003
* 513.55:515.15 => 0.016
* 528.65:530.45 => -0.068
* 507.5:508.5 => 0.250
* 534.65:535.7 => 0.148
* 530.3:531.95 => -0.024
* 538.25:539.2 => -0.050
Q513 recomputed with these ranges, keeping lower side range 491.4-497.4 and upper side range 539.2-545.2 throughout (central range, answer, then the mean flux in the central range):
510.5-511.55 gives 0.11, 5.54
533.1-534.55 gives -0.06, 7.45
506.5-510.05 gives 0.66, 4.92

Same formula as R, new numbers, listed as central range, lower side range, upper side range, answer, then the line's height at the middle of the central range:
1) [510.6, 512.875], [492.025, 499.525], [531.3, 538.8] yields 0.08 mag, 6.17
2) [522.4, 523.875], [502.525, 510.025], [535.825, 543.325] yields -0.06 mag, 6.31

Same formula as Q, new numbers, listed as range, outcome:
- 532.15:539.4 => 5.9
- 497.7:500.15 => 4.56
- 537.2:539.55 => 6.6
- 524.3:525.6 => 6.34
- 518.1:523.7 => 5.31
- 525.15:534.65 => 5.86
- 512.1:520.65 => 5.1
